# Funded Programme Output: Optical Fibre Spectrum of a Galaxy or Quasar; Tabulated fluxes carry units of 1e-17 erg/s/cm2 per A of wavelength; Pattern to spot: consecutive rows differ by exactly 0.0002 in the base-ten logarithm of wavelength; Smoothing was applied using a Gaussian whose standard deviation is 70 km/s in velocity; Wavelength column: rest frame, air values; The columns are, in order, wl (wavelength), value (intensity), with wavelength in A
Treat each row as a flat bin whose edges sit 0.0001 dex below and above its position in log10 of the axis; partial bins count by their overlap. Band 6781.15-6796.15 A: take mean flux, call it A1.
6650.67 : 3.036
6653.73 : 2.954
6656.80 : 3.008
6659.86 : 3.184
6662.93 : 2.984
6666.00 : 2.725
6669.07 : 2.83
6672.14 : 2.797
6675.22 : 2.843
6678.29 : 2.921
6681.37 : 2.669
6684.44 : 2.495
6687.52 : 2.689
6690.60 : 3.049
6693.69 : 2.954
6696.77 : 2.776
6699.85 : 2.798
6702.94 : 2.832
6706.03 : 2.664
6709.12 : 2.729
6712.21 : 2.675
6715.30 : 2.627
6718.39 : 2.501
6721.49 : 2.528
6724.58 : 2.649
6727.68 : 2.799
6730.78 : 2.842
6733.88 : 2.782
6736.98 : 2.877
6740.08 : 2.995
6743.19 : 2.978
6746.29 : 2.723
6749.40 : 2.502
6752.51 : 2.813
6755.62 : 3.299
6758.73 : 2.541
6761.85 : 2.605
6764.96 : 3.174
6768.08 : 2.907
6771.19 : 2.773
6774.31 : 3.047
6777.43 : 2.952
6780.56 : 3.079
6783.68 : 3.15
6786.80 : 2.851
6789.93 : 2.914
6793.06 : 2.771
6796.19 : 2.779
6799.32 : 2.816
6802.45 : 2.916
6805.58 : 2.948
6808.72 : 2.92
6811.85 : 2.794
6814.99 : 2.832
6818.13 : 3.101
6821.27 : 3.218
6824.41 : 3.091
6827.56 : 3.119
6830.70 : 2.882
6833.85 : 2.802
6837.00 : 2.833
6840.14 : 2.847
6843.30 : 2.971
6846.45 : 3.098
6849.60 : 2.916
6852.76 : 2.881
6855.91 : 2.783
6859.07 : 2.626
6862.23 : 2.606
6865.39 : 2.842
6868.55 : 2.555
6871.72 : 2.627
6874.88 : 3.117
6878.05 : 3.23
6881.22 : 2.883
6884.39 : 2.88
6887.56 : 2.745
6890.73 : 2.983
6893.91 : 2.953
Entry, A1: 2.92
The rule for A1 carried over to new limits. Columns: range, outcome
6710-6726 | 2.6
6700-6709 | 2.75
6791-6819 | 2.87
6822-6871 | 2.86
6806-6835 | 2.97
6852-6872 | 2.7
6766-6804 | 2.92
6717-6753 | 2.75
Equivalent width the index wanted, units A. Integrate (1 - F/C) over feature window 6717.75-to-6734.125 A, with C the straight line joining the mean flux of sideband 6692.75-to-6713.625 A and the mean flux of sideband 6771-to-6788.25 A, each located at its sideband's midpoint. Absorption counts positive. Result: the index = 0.9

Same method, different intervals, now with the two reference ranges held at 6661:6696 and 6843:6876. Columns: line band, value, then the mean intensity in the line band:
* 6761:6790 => -1.46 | 2.96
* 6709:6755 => 1.12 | 2.75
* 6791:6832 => -1.83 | 2.94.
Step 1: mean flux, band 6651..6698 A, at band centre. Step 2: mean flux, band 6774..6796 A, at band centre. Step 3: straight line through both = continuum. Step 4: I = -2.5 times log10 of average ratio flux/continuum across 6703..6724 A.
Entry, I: 0.10 mag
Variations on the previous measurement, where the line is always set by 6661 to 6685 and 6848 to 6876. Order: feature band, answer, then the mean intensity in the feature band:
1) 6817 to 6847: -0.08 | 2.99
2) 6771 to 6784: -0.08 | 3.01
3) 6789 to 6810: -0.03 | 2.86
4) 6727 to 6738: -0.01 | 2.82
